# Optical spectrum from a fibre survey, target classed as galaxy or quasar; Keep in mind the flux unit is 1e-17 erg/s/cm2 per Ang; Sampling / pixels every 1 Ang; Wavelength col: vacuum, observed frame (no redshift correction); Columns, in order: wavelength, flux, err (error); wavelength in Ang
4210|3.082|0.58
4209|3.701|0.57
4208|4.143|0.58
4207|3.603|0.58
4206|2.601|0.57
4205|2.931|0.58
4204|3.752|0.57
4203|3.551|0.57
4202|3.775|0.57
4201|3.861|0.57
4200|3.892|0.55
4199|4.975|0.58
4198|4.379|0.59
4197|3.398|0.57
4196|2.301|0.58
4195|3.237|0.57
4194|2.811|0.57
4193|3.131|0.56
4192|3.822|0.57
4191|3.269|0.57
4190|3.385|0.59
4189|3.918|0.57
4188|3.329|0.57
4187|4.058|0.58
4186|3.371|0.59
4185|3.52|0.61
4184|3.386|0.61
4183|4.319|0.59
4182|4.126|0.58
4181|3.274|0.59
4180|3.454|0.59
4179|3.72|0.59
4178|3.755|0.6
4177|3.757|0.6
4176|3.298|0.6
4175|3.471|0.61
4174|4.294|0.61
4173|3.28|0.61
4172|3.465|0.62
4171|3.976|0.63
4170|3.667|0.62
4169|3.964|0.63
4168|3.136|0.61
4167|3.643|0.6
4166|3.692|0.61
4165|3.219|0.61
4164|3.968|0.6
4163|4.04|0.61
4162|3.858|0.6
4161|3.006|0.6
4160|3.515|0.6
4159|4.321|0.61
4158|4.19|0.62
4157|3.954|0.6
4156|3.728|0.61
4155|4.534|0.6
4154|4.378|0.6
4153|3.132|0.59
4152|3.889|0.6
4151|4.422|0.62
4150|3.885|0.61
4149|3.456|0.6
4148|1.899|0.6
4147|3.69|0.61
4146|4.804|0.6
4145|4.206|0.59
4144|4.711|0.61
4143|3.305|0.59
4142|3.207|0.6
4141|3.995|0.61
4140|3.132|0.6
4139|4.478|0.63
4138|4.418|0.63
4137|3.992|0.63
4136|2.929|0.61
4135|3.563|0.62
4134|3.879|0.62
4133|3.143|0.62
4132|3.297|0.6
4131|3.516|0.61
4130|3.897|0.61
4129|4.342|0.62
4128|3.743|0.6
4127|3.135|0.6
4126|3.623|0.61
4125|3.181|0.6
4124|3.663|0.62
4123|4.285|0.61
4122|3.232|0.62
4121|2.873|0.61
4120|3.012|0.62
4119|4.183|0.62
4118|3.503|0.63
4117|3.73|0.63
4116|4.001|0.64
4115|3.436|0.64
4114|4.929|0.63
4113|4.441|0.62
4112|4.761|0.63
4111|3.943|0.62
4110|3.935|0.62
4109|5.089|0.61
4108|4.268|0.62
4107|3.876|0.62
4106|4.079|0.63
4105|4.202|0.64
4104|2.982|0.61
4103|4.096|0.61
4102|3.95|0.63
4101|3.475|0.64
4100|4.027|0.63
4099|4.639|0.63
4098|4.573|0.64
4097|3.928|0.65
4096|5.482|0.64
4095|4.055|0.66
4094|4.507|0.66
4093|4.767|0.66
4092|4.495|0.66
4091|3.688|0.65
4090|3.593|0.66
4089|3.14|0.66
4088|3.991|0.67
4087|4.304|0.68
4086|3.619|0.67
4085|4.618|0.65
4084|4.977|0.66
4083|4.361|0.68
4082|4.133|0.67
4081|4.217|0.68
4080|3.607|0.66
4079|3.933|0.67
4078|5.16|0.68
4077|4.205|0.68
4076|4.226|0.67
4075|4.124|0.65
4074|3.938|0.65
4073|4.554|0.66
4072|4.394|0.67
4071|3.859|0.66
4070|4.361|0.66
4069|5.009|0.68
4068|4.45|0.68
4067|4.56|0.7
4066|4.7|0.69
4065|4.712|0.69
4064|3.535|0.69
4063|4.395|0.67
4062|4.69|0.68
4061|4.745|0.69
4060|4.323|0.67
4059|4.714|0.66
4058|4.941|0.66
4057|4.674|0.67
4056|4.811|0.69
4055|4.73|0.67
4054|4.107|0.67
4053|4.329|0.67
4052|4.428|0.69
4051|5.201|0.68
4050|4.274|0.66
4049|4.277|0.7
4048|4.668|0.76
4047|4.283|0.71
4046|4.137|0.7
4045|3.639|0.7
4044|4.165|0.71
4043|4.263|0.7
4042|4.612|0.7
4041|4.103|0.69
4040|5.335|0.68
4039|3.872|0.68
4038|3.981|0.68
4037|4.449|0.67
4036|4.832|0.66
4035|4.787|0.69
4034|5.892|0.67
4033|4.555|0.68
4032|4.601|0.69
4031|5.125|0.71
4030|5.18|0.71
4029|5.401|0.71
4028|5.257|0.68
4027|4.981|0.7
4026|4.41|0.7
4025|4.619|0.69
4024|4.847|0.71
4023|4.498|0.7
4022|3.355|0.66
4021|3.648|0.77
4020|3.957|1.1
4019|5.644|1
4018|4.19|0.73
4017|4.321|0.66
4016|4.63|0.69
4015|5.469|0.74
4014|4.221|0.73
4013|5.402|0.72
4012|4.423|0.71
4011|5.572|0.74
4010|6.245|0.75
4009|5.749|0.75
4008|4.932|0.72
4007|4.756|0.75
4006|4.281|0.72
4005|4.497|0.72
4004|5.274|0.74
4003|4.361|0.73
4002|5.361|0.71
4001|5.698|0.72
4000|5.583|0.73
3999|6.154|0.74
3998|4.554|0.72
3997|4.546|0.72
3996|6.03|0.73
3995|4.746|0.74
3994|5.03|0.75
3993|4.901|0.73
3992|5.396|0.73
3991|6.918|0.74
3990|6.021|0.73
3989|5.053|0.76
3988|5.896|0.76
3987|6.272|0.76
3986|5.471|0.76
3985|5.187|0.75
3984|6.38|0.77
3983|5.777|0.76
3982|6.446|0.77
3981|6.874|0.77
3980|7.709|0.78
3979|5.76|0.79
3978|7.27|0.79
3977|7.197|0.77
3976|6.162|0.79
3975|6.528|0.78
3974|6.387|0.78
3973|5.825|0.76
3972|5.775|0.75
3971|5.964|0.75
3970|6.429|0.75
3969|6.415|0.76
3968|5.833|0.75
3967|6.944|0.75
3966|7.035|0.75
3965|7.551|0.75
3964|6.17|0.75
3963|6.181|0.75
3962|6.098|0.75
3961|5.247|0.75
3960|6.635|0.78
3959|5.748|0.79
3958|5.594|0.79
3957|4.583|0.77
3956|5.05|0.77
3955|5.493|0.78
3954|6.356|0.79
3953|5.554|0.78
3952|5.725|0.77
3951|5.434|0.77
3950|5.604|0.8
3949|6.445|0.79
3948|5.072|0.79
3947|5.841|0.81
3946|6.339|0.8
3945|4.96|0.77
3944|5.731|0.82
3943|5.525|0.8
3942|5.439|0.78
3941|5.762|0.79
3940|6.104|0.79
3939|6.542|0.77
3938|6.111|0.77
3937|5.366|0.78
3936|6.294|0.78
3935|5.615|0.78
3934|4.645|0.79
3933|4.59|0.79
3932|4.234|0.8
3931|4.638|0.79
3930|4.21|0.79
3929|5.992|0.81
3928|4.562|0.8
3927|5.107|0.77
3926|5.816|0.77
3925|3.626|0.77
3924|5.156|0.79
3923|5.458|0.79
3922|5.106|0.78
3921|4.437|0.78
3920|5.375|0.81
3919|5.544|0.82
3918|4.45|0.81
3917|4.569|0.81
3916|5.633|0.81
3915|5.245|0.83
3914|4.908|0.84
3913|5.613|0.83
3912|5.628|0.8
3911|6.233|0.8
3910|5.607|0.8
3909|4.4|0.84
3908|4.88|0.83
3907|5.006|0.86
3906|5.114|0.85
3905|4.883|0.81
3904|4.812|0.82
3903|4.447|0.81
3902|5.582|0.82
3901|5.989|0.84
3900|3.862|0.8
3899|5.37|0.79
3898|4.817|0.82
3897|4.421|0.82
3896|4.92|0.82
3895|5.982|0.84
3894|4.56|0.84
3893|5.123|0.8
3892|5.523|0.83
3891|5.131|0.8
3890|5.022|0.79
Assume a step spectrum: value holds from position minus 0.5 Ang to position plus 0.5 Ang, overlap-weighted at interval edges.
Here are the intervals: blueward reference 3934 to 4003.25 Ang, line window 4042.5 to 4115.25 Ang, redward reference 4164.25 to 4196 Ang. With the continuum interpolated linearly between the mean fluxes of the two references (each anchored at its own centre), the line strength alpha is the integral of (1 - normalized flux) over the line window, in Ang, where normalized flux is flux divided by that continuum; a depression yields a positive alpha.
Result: 5.7 Ang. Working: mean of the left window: 5.88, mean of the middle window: 4.3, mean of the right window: 3.56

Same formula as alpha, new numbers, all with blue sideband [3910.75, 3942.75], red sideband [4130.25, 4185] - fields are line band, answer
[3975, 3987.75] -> -3.9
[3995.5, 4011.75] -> -1.6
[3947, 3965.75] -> -2.9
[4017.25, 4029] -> 0.2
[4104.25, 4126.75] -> 0.6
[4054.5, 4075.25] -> -0.7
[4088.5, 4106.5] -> 0.1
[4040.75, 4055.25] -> 0.3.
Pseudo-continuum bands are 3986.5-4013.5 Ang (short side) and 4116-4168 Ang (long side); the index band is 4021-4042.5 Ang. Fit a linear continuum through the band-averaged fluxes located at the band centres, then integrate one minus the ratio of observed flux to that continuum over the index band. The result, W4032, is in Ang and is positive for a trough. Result 1.2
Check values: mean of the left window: 5.32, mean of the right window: 3.71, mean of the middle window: 4.68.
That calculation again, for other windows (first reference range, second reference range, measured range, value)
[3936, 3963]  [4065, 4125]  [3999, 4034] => 0.75 Ang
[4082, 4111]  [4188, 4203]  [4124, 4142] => 1.35 Ang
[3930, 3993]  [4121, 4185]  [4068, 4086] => 1.04 Ang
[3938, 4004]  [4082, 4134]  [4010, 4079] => 4.10 Ang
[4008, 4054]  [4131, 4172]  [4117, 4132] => 1.41 Ang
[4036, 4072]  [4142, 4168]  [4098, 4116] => -0.15 Ang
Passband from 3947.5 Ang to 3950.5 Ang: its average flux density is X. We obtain 5.71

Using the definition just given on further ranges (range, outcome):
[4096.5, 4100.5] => 4.29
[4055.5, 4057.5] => 4.74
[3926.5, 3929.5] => 5.22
